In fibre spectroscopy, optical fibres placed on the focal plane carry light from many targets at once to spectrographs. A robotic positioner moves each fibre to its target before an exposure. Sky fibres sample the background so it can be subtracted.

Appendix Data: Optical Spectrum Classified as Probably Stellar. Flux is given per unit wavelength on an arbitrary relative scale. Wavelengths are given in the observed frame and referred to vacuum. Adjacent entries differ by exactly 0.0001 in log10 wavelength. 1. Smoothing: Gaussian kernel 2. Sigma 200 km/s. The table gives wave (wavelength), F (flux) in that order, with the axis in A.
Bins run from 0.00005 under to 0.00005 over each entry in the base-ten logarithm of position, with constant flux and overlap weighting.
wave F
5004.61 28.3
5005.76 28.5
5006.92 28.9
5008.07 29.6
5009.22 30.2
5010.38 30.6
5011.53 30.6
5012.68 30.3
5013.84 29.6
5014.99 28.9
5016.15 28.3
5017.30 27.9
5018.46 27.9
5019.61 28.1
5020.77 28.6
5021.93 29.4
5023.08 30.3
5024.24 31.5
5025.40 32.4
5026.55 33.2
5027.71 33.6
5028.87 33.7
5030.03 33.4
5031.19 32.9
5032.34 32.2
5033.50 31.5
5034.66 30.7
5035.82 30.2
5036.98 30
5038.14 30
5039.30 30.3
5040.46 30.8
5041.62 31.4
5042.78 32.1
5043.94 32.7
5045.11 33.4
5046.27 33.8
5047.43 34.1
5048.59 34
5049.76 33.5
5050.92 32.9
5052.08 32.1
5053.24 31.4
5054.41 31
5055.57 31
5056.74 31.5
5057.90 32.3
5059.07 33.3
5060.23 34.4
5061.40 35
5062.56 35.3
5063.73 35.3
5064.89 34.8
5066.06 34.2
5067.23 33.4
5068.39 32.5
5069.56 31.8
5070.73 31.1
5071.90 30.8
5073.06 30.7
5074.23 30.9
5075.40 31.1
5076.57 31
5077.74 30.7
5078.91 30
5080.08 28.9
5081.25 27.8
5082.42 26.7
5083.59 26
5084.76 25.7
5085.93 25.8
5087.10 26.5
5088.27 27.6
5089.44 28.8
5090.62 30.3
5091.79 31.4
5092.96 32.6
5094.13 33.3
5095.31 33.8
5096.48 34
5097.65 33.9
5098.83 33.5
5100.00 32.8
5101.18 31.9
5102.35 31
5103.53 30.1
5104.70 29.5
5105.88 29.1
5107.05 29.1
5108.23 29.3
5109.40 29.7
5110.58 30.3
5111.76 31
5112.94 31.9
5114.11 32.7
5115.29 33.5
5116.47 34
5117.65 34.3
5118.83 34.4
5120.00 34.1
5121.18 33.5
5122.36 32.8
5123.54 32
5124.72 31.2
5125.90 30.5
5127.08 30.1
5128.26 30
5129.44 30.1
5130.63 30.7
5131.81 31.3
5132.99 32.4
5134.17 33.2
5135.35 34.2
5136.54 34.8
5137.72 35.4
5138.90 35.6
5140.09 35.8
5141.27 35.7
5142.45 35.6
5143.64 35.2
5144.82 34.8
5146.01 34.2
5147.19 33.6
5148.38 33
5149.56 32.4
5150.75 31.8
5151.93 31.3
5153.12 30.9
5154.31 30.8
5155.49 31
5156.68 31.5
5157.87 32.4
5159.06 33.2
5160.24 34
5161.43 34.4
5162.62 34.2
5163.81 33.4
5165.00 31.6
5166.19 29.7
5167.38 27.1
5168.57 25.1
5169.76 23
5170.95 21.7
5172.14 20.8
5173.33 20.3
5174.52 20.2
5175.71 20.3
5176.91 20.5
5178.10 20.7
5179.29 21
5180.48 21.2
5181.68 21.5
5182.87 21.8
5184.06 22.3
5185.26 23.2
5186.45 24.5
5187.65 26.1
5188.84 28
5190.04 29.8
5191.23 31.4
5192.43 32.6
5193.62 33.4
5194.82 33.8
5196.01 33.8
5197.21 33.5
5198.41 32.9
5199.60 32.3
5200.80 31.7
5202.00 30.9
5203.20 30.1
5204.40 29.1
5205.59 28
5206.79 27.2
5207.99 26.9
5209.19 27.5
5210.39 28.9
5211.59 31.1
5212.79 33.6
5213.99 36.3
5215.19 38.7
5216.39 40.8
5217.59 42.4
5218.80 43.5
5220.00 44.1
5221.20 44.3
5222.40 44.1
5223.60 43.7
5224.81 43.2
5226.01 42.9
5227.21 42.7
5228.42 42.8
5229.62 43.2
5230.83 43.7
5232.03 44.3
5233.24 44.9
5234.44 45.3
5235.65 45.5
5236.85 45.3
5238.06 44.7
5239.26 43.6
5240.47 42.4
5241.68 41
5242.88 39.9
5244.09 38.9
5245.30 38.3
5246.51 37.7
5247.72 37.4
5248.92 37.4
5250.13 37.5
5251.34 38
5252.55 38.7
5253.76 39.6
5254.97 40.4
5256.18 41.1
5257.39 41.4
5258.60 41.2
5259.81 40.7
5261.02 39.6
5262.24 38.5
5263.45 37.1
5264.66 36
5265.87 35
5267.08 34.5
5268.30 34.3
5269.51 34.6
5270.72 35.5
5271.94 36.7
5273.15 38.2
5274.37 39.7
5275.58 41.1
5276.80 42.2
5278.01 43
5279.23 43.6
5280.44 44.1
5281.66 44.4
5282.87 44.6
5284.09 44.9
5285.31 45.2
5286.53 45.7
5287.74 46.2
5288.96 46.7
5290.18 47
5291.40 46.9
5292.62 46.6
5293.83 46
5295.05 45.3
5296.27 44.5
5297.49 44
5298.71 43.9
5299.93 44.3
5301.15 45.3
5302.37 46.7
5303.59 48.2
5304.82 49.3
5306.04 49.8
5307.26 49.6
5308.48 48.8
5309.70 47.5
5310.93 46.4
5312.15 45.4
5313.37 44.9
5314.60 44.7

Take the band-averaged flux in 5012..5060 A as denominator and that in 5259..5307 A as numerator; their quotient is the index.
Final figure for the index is 1.36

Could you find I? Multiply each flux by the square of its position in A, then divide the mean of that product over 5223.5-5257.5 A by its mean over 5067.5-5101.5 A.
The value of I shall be 1.45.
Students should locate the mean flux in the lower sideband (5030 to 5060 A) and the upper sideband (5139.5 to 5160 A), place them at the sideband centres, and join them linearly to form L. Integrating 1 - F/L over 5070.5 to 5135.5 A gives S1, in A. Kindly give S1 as 3.42 A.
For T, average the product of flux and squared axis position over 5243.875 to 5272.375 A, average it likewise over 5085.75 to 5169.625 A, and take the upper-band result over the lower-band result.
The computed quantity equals 1.25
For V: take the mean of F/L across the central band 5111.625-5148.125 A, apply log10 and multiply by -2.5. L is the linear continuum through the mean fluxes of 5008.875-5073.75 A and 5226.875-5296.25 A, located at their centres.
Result 0.08 mag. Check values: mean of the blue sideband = 31.7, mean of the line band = 33.2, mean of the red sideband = 41.4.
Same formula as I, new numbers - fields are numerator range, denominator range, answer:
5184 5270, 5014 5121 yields 1.25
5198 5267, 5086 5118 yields 1.30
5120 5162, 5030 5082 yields 1.06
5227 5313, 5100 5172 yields 1.41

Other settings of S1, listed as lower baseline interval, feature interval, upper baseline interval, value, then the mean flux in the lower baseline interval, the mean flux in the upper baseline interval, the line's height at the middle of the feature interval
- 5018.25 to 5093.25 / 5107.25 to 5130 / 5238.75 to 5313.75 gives 1.70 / 31.3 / 42.2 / 34.4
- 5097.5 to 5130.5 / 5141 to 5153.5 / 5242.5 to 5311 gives 0.09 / 31.6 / 42.1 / 33.7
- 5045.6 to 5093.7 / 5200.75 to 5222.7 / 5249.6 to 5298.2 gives 2.08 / 31.3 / 41.3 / 38.2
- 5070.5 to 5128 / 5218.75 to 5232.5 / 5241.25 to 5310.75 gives -1.66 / 30.9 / 42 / 38.9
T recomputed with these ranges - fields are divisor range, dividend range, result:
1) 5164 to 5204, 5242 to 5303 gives 1.60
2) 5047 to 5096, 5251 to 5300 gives 1.43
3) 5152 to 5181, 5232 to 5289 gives 1.56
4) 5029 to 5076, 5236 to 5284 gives 1.33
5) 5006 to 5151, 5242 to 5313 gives 1.44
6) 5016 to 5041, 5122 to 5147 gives 1.12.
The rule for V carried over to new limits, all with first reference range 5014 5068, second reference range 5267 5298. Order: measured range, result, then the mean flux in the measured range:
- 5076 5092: 0.194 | 28.3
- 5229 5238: -0.105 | 44.6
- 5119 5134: 0.130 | 31.7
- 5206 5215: 0.278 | 30.5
